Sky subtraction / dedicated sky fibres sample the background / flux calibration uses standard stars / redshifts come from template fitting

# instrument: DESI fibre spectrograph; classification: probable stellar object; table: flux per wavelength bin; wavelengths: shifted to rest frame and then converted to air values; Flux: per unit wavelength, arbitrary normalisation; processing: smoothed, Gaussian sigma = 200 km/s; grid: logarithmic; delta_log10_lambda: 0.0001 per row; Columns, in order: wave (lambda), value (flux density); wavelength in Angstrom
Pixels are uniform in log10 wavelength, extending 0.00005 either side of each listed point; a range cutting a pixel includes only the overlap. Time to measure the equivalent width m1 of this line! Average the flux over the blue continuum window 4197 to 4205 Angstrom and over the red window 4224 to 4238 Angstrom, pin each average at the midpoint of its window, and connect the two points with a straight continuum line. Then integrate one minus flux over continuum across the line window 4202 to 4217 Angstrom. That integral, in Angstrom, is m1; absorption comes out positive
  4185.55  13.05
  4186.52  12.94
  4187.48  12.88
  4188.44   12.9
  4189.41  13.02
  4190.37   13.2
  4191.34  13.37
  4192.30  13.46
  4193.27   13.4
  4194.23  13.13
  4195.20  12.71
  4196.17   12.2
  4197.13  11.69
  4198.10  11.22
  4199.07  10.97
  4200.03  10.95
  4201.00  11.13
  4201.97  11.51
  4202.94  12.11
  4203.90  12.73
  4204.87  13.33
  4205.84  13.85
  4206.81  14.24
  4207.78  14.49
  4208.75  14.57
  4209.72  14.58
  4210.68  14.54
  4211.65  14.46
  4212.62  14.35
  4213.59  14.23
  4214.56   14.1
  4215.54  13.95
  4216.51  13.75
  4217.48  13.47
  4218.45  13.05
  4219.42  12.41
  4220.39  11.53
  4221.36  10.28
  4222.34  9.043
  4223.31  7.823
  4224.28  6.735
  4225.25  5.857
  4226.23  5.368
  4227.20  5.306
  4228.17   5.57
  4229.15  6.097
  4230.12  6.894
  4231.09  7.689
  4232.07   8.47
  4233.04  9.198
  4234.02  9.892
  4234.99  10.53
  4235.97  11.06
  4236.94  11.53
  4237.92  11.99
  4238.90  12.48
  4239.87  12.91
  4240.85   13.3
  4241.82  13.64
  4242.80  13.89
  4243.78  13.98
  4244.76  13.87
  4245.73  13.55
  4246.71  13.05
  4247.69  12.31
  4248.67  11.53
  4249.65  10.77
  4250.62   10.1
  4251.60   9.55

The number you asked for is -4.6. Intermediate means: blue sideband 11.7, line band 13.9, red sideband 8.06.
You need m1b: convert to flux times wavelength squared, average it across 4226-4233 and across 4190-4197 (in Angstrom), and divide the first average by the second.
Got 0.53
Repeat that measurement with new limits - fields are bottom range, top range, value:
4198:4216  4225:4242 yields 0.71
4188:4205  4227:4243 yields 0.83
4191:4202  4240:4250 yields 1.10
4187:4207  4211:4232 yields 0.81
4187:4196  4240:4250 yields 1.02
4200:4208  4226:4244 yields 0.80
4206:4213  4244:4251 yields 0.87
